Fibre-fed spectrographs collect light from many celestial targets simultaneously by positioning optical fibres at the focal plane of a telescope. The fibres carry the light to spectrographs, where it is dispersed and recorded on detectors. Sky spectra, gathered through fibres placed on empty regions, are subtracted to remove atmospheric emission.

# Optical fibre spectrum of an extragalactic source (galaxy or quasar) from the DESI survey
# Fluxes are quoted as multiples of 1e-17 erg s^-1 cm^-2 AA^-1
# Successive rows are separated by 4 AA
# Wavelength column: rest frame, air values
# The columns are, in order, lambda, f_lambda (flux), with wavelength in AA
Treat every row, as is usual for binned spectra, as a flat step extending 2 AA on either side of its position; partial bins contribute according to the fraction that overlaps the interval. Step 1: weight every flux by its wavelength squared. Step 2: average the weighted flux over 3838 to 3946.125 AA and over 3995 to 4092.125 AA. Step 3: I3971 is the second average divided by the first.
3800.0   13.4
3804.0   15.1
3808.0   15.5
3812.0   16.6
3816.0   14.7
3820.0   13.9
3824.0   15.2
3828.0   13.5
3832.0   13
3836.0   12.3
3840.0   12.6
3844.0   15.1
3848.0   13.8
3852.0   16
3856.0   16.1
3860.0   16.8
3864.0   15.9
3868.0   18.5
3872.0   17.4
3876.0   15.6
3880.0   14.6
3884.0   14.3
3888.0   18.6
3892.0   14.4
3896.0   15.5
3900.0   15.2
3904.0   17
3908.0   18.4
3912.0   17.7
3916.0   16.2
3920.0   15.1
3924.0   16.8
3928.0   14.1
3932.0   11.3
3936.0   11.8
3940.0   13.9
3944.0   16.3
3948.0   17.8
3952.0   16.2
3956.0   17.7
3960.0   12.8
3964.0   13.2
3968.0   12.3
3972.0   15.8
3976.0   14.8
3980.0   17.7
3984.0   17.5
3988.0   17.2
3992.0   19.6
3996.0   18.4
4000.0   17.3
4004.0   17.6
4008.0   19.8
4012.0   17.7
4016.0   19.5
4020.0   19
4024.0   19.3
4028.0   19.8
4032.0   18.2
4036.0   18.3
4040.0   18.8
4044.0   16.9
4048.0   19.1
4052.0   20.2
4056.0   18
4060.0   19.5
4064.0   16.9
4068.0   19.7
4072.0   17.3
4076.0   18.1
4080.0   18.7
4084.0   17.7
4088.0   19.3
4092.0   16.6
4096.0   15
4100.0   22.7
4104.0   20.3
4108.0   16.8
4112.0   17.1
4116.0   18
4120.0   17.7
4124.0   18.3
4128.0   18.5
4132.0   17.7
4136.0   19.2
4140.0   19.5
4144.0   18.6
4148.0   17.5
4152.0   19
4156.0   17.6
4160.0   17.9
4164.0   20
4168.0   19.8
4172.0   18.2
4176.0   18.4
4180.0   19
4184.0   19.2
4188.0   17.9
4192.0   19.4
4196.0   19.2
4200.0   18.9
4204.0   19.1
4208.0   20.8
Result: 1.3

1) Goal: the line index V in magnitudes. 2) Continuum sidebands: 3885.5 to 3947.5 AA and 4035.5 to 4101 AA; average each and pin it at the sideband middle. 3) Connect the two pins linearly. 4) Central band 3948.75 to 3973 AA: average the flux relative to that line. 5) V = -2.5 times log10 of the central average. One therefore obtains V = 0.109 mag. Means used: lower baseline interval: 15.5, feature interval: 14.8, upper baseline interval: 18.3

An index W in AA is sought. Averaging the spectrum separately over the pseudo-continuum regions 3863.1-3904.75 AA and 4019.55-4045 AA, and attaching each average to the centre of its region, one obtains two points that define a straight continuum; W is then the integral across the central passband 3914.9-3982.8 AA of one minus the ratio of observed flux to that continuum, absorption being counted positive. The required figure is 8.9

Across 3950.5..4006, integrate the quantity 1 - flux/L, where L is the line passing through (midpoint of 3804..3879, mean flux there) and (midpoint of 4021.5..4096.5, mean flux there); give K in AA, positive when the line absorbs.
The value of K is 2.8 AA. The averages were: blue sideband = 15.1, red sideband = 18.4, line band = 16.3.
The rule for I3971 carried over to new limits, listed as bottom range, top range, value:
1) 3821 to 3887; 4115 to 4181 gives 1.42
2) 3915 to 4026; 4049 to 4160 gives 1.20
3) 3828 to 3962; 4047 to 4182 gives 1.34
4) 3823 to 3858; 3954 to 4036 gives 1.32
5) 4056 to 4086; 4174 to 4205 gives 1.10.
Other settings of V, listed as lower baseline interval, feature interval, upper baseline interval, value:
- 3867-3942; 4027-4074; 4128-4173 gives -0.07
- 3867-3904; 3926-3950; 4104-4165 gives 0.16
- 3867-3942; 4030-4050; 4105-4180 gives -0.07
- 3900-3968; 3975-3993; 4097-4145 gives -0.08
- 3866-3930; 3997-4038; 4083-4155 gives -0.08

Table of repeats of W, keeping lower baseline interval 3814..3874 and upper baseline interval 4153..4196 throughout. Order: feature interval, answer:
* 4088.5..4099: 0.5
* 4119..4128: 0.0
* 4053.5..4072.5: -1.0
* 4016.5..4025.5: -1.2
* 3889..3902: 0.2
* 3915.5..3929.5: 0.3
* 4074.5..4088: -0.5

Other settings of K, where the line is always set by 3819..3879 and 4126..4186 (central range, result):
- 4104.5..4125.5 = 0.5 AA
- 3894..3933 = -0.1 AA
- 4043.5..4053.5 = -0.9 AA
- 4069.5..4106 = -1.1 AA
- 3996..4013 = -1.3 AA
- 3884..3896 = -0.3 AA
